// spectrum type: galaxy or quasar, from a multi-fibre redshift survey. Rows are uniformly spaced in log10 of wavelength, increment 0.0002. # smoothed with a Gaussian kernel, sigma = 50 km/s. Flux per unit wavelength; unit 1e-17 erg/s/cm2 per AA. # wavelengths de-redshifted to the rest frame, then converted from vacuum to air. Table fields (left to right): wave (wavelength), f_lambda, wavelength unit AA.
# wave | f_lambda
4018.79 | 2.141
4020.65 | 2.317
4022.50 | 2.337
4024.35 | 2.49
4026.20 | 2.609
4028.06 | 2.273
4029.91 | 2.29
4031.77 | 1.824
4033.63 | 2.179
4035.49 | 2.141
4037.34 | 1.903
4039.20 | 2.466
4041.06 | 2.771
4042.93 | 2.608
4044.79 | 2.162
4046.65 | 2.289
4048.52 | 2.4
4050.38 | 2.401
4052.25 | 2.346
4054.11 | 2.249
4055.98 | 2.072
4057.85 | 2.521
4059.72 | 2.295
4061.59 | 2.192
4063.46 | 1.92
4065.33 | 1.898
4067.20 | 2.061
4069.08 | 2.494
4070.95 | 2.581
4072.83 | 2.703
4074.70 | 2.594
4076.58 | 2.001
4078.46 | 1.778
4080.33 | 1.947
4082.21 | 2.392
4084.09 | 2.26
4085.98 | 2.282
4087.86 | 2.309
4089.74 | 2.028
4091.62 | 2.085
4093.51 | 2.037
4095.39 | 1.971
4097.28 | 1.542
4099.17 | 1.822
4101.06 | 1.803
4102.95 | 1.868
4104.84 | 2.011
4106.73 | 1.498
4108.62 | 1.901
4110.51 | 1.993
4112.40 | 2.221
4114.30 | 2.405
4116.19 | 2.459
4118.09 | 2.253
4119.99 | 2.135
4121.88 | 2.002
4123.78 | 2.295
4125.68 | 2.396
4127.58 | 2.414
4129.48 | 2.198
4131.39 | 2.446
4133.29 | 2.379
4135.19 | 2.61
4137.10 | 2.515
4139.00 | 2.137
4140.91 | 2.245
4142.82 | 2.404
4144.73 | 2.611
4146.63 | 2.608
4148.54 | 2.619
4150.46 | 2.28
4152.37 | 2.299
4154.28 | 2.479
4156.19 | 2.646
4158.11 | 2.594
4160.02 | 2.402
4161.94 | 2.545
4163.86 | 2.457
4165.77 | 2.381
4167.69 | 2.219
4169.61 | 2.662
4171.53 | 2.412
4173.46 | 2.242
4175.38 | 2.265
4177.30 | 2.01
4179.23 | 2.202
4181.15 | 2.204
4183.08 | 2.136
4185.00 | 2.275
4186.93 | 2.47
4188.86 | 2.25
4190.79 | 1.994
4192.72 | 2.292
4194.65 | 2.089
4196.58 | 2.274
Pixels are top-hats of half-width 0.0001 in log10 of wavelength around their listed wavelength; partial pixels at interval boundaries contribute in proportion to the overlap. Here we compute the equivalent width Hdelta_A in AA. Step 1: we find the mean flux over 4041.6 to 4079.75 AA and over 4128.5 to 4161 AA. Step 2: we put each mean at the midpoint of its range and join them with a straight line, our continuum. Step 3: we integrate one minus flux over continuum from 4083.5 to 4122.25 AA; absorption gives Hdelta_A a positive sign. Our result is 5.2 AA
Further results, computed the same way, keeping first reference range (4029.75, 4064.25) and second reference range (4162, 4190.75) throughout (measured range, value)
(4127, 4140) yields -0.6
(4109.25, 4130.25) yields 0.3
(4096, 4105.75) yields 2.0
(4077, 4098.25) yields 2.0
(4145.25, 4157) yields -1.0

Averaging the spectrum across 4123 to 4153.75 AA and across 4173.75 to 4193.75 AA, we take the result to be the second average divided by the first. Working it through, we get 0.92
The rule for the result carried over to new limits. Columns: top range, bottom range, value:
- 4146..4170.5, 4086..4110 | 1.29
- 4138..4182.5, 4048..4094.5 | 1.07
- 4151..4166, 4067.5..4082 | 1.08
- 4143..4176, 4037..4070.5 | 1.07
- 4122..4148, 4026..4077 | 1.04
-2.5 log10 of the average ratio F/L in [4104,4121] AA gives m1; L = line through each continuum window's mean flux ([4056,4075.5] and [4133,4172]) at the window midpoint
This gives 0.14 mag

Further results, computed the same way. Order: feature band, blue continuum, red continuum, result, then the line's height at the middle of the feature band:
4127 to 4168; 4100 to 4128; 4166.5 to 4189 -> -0.112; 2.2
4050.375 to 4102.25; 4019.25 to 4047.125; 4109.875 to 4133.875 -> 0.067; 2.29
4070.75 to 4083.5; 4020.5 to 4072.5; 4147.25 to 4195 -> 0.018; 2.31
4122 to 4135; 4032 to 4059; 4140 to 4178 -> 0.020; 2.39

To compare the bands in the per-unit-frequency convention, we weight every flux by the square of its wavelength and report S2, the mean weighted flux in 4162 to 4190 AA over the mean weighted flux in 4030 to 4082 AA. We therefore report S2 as 1.08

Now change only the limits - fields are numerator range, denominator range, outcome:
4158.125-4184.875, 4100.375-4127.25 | 1.14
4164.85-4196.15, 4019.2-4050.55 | 1.05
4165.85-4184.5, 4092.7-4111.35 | 1.27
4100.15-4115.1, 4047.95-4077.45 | 0.87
